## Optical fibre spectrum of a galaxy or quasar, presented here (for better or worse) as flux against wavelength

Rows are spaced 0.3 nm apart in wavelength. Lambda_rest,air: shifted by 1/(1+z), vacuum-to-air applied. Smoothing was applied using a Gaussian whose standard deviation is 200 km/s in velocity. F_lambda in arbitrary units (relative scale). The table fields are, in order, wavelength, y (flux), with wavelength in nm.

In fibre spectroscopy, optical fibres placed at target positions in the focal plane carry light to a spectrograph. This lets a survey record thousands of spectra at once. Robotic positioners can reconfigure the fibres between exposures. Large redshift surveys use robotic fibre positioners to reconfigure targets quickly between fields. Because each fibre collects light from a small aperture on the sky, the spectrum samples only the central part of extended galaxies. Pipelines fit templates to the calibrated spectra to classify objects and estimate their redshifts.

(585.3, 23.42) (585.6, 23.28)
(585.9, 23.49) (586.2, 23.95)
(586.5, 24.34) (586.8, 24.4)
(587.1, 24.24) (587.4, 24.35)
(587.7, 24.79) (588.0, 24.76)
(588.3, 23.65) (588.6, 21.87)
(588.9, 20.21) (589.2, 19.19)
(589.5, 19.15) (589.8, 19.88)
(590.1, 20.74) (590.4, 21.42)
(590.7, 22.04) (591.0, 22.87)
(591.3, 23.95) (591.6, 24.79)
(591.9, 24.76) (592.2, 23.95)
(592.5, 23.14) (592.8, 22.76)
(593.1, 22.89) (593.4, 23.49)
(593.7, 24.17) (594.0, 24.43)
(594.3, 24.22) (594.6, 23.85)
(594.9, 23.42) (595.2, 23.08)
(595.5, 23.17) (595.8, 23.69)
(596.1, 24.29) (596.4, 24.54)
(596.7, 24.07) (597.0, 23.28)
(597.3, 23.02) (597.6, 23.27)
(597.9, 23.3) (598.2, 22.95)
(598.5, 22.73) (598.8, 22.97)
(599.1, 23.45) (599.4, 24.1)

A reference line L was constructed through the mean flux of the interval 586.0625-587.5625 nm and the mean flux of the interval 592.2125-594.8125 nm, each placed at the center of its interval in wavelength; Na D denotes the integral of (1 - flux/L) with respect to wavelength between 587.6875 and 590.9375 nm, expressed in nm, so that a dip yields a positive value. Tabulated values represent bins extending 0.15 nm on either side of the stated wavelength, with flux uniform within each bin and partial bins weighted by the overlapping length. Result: 0.34 nm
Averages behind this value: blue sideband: 24.3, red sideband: 23.6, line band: 21.5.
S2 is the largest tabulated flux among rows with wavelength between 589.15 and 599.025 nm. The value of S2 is 24.79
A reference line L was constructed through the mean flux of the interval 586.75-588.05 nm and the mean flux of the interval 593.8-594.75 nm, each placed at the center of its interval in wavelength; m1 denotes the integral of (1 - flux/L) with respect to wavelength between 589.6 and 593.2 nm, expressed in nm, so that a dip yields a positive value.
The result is 0.235 nm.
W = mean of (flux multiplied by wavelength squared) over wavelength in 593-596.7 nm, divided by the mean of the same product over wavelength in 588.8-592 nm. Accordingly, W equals 1.11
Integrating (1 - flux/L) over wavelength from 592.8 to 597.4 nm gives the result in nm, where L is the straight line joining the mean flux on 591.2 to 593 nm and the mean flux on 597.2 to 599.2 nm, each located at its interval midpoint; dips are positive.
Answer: -0.04 nm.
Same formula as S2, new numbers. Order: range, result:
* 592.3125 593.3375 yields 23.14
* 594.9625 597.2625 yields 24.54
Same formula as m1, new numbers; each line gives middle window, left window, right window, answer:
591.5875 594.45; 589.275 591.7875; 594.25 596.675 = -0.13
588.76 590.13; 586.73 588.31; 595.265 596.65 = 0.26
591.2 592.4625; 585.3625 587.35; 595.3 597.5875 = -0.02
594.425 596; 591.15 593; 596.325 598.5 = 0.01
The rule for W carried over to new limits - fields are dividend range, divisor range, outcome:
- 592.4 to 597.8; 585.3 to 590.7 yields 1.07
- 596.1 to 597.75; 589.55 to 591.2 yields 1.14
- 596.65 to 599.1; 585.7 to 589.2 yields 1.02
